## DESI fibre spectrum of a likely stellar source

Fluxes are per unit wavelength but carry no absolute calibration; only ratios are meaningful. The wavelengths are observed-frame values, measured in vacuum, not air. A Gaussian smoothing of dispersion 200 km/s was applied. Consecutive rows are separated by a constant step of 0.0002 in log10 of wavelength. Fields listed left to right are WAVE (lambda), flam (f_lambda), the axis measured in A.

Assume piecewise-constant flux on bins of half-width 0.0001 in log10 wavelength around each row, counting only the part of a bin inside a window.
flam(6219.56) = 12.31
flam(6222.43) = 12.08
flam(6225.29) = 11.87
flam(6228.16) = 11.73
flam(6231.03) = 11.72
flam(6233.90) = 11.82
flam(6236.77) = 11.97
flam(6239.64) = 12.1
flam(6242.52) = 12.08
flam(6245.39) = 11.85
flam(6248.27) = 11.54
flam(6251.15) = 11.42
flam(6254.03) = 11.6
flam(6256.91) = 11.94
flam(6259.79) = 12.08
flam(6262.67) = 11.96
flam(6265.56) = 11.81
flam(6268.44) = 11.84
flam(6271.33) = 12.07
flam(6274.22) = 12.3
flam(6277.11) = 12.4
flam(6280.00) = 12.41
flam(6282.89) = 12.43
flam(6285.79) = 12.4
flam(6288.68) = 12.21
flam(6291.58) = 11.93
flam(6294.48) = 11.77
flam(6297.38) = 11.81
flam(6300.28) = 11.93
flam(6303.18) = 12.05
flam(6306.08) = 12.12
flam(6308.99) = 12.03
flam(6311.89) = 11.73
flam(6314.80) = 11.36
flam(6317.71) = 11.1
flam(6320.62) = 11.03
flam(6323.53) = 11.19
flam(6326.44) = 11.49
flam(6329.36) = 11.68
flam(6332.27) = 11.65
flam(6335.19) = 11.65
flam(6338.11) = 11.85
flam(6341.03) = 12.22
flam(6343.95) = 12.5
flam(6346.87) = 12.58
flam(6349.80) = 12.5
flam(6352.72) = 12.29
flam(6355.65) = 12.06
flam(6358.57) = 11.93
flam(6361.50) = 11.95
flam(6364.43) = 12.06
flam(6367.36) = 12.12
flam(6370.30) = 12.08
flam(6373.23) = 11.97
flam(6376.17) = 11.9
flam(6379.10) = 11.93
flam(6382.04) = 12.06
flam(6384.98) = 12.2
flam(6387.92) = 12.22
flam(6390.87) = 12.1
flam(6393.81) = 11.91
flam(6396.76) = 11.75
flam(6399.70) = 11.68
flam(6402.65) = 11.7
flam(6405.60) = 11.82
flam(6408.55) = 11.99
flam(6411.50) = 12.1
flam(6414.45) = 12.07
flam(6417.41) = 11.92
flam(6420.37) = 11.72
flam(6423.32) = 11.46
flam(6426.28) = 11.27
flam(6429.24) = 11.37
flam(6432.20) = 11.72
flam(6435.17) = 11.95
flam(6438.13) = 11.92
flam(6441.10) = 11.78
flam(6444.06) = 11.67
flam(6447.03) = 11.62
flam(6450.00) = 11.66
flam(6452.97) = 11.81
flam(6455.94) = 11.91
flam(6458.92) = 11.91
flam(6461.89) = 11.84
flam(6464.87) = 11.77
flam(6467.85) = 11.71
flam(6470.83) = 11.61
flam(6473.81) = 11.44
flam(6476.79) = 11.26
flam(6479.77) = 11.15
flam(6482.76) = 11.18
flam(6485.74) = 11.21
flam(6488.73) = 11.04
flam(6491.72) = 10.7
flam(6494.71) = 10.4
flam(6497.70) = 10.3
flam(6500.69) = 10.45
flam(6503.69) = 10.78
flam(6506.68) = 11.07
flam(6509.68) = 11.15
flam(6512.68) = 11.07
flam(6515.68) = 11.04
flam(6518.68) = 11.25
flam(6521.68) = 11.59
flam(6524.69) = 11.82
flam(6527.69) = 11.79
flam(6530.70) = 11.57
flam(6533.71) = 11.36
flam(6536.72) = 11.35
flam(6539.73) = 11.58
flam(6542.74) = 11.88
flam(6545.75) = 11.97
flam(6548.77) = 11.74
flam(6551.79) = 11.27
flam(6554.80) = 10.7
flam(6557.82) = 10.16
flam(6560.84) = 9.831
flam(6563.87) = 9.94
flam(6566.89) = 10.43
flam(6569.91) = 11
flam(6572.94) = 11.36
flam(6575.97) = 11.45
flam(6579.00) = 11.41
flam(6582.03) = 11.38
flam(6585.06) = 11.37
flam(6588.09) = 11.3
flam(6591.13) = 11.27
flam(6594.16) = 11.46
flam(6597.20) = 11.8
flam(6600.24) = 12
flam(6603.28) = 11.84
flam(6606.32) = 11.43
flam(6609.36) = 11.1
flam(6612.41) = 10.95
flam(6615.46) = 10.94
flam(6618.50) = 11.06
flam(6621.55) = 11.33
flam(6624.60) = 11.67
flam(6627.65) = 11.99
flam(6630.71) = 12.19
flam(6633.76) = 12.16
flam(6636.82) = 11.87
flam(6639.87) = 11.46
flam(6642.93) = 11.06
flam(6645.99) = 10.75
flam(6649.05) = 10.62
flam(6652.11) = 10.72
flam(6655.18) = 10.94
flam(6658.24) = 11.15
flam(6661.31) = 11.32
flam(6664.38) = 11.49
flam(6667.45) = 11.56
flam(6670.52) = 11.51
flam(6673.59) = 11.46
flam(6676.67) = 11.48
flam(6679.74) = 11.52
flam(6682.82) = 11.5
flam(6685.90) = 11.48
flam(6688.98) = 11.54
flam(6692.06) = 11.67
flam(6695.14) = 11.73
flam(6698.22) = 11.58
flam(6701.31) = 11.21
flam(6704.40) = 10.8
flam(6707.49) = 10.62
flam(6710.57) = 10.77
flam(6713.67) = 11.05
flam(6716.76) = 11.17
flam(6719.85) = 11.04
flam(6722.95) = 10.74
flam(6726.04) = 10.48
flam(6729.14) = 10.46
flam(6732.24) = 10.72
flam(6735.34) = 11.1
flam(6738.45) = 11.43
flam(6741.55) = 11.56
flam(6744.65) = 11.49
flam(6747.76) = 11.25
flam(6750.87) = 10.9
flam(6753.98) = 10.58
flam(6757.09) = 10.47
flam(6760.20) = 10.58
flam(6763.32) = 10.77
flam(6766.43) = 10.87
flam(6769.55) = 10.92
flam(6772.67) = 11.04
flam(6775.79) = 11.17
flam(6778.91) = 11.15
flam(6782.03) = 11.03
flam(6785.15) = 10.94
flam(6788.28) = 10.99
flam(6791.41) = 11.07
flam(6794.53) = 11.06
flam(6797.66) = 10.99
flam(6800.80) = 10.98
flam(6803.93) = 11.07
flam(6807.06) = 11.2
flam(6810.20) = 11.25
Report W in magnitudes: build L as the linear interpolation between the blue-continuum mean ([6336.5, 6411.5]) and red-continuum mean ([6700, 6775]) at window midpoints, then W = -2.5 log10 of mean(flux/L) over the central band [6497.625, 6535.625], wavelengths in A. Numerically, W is 0.04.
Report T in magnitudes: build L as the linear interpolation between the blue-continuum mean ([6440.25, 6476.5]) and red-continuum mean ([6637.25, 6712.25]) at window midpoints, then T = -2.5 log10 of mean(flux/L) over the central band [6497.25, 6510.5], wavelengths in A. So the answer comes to 0.08 mag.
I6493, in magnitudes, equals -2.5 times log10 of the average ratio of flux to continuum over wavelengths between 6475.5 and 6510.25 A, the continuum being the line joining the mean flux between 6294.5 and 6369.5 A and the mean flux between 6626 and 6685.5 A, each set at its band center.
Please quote 0.07 mag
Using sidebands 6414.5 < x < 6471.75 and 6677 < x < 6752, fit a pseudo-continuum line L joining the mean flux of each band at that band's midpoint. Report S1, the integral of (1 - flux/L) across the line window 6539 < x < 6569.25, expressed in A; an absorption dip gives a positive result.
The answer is 1.5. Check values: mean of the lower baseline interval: 11.7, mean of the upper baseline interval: 11.2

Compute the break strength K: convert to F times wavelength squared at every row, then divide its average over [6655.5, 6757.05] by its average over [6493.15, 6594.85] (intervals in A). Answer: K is 1.1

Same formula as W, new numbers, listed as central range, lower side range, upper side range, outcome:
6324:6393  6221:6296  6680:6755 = -0.02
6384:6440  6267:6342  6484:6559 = -0.03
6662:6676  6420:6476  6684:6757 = -0.03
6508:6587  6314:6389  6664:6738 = 0.03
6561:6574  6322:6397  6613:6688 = 0.10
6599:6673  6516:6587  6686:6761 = -0.02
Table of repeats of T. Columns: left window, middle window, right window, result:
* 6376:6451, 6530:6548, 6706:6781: -0.01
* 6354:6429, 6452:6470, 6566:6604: -0.01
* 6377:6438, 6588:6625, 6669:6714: 0.01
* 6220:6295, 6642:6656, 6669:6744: 0.05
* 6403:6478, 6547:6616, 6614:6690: 0.03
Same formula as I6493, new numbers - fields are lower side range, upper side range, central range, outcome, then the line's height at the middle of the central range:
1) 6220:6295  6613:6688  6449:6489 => 0.01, 11.7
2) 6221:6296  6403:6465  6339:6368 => -0.03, 11.9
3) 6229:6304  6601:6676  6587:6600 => -0.01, 11.4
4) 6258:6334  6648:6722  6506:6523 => 0.03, 11.5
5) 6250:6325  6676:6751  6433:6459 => -0.02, 11.6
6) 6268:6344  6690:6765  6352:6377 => -0.02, 11.8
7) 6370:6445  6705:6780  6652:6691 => -0.03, 11.1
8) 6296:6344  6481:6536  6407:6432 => -0.03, 11.4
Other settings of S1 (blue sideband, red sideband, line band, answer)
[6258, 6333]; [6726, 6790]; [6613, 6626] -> 0.0 A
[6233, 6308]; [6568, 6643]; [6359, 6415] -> -0.8 A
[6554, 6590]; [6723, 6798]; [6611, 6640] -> -1.8 A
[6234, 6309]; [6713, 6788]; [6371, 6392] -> -0.5 A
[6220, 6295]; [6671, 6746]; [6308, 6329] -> 0.8 A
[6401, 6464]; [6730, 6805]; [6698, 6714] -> 0.3 A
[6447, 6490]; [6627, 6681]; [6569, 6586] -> 0.2 A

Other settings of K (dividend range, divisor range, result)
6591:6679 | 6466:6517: 1.08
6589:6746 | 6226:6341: 1.07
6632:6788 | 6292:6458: 1.04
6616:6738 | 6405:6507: 1.05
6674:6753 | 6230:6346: 1.07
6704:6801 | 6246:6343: 1.06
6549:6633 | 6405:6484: 1.00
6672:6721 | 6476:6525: 1.09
